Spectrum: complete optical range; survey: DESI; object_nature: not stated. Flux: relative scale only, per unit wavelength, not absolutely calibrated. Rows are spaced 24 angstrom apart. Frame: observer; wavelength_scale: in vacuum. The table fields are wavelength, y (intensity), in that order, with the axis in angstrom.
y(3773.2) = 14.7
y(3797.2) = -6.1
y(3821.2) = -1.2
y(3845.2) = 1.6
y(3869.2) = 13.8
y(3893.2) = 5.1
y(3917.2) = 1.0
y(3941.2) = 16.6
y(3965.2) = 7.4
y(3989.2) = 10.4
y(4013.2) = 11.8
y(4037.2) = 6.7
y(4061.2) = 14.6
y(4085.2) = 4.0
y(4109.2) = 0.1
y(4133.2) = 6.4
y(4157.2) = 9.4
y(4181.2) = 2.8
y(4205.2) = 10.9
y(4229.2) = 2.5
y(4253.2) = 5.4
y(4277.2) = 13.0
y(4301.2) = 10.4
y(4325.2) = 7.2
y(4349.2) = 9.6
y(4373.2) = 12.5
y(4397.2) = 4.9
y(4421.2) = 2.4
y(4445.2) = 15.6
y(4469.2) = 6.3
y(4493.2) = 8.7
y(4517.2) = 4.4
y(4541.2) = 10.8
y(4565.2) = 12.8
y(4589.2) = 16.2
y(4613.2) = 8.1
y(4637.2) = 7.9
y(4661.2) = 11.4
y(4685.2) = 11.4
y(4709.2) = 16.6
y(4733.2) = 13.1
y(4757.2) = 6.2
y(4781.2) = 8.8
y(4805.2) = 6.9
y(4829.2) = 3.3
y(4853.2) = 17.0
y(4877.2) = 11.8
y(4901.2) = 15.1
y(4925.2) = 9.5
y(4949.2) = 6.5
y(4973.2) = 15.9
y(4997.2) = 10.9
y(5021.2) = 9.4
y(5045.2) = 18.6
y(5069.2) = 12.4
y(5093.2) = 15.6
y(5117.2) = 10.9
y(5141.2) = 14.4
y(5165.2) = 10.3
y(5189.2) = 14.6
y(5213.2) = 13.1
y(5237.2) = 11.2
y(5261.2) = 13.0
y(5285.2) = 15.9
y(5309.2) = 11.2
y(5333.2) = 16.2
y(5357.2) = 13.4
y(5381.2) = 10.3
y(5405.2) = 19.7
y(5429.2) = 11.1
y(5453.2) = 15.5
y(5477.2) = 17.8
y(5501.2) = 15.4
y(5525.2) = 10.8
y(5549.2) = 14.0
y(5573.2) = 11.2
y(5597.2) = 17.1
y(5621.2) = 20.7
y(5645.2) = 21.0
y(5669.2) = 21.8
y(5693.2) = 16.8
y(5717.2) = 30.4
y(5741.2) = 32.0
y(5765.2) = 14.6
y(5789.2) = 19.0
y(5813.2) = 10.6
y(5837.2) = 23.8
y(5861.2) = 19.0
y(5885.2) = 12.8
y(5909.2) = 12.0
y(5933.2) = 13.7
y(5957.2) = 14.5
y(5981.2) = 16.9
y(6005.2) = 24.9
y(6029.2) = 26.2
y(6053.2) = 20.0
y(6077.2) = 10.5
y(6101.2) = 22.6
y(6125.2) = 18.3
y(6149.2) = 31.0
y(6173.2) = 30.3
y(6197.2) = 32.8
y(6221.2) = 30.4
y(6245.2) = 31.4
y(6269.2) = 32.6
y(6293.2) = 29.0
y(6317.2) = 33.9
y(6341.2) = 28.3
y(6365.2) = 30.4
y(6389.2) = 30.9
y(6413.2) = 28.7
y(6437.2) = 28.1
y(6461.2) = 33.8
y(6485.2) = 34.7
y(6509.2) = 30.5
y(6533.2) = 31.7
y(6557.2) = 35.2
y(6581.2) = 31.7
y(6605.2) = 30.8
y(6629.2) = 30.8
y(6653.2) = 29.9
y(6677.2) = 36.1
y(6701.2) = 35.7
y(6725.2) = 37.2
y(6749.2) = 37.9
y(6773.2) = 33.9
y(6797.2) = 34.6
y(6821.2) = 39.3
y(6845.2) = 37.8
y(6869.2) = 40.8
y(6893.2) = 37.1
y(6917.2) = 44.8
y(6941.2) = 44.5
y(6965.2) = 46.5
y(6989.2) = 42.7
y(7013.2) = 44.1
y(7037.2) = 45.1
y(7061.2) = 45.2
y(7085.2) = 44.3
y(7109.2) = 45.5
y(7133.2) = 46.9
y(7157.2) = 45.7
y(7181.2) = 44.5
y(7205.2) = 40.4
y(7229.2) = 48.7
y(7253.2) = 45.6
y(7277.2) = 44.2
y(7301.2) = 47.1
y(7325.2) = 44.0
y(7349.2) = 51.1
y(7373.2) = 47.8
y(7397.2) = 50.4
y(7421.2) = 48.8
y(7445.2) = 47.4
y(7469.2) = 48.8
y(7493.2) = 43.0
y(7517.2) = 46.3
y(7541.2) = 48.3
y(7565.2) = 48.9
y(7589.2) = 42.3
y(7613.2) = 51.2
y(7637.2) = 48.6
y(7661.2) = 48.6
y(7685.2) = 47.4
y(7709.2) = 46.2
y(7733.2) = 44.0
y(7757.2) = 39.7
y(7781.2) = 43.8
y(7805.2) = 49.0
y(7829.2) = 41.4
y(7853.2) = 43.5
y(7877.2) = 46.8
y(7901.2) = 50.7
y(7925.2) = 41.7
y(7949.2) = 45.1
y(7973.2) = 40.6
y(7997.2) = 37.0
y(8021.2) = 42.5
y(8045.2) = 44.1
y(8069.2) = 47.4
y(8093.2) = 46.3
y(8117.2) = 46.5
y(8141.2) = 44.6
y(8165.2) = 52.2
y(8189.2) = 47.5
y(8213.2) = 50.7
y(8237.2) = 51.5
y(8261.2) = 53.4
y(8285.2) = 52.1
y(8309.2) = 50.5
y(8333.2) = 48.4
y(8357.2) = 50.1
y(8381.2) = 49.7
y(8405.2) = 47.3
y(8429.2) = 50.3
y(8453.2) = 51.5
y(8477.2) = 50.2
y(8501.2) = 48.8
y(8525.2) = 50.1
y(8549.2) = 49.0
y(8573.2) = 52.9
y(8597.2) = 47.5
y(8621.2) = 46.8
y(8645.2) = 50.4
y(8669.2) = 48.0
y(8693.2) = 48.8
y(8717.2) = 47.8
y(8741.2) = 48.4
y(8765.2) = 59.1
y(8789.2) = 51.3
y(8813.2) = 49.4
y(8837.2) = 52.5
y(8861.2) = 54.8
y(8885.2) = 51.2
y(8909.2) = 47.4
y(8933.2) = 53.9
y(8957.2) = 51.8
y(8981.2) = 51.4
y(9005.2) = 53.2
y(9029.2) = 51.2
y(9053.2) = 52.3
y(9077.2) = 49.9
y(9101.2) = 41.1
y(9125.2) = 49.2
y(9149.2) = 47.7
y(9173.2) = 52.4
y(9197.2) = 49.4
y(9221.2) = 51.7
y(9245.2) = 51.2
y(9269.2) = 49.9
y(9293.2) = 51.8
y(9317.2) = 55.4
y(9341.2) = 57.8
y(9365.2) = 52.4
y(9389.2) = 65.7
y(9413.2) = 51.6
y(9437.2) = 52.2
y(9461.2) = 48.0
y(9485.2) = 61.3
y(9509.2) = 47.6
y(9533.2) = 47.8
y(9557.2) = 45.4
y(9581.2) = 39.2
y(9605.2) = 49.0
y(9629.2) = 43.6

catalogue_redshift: 0.54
